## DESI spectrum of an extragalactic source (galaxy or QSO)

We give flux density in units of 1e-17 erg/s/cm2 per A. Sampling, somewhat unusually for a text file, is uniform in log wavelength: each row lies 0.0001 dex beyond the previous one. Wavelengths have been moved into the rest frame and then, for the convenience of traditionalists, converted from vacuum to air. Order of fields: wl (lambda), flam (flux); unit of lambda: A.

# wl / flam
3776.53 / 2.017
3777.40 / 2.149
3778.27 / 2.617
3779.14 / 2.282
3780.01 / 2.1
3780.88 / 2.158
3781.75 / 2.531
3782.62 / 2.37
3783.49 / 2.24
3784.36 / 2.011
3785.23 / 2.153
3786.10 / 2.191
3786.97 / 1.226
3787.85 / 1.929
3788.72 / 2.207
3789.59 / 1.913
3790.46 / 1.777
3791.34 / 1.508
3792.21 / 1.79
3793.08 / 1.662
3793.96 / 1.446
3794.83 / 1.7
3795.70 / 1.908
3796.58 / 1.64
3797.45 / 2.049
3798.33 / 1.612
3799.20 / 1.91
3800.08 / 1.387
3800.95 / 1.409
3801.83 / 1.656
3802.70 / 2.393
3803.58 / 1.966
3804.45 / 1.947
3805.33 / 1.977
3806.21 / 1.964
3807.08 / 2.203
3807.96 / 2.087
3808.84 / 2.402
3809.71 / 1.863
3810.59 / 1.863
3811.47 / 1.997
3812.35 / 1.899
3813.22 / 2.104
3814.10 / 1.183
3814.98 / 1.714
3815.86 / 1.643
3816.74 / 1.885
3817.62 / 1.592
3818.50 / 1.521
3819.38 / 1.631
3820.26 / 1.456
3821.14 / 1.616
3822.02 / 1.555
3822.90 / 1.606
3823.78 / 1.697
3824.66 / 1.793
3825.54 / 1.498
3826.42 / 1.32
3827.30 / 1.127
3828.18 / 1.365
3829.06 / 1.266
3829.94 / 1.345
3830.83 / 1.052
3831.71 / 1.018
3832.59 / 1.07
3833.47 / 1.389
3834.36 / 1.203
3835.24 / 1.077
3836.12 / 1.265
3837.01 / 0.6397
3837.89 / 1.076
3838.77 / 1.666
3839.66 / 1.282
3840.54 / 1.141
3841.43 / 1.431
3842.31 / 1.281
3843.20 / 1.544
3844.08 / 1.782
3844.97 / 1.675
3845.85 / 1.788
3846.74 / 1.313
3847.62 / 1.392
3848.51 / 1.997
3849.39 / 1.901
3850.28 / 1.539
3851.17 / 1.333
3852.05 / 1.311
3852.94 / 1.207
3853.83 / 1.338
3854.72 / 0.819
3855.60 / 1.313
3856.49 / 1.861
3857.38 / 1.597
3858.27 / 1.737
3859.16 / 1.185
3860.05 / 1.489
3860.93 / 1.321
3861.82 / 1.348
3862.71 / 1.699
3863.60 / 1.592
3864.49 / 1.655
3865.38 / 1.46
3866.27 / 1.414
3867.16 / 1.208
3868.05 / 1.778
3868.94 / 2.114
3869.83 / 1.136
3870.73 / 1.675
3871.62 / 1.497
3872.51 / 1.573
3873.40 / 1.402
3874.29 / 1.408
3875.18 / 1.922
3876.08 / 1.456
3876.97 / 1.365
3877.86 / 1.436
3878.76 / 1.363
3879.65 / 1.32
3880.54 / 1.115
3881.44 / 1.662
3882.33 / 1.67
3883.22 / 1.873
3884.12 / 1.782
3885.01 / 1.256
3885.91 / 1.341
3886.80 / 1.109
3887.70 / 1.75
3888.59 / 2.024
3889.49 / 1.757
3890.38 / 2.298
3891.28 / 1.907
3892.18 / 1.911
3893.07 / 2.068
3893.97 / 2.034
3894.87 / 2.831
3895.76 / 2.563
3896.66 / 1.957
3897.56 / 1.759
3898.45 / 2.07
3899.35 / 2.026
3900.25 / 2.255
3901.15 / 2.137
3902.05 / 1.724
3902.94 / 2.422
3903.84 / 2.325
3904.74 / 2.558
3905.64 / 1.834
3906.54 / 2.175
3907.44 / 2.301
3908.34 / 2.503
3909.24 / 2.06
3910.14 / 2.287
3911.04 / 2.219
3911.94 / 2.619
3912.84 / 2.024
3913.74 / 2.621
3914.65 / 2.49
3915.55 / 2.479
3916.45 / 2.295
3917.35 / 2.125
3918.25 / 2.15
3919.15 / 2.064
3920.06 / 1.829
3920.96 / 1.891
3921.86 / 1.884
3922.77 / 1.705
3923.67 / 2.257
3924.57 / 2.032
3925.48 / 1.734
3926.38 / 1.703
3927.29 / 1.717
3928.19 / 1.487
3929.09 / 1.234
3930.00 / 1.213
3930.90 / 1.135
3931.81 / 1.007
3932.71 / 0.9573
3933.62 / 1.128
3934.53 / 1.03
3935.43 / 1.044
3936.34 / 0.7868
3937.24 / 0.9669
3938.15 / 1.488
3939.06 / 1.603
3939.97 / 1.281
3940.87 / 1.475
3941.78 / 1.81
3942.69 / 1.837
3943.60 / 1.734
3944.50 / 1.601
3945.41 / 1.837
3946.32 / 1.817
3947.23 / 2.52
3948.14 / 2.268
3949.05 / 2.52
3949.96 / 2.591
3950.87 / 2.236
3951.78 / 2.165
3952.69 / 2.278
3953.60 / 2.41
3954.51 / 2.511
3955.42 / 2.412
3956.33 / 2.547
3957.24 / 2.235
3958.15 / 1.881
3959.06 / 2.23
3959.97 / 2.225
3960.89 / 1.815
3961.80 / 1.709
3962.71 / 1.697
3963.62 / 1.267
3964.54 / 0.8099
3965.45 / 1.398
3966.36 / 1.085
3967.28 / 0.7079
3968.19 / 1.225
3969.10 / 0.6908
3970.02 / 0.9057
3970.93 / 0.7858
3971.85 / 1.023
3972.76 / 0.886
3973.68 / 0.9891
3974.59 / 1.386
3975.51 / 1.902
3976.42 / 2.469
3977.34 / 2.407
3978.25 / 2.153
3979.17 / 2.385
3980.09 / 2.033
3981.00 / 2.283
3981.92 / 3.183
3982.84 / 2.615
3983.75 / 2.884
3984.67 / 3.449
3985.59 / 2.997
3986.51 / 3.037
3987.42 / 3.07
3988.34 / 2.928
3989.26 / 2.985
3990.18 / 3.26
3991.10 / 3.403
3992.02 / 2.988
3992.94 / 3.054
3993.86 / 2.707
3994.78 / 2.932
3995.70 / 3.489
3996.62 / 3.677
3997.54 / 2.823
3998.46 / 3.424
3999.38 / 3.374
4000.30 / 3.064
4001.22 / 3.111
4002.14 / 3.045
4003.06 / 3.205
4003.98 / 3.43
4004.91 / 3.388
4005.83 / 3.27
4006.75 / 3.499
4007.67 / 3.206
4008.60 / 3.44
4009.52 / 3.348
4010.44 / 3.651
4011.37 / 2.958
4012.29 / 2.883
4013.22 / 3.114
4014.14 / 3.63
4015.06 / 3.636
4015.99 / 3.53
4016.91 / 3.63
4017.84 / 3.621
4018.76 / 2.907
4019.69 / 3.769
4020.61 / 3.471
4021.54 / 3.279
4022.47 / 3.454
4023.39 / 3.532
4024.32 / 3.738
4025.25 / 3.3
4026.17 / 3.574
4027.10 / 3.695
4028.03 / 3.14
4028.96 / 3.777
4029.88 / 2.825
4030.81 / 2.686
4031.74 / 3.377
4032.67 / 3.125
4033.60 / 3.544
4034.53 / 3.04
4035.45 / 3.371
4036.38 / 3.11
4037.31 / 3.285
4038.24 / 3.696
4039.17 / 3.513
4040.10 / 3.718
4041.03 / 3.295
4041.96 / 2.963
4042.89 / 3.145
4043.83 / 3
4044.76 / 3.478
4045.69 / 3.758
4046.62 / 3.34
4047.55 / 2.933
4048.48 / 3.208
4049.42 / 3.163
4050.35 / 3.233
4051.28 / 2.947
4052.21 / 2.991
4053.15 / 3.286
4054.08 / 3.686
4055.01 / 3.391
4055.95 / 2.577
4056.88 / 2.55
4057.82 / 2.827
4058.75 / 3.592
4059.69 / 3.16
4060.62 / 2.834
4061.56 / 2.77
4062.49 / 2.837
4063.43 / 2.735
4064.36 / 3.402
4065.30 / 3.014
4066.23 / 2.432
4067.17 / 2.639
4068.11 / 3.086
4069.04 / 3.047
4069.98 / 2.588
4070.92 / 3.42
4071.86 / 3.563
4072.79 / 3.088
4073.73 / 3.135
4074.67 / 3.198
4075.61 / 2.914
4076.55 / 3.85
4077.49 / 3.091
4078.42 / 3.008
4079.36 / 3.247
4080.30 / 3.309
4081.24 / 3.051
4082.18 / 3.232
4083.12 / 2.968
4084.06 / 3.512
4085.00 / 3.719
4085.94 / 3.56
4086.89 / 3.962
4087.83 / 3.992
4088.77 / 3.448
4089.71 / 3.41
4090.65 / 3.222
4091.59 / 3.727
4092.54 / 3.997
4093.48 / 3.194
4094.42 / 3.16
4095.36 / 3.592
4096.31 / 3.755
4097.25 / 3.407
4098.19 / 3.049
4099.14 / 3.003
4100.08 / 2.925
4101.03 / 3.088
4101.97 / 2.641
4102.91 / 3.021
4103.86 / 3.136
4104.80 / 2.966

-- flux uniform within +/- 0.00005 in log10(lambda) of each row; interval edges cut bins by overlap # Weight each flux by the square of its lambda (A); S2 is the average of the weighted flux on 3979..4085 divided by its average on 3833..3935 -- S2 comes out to 2.02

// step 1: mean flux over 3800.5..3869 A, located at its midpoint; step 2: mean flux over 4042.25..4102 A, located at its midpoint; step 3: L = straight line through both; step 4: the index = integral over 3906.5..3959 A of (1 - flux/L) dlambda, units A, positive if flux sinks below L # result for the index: 7.7 A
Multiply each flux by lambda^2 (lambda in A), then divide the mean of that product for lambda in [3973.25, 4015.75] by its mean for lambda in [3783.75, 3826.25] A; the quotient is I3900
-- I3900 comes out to 1.8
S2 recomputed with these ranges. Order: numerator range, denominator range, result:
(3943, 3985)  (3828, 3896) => 1.33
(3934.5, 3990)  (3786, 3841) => 1.29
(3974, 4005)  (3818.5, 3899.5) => 2.01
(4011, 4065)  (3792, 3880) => 2.33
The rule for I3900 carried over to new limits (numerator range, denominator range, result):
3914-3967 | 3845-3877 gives 1.23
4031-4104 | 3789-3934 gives 2.10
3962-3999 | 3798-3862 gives 1.57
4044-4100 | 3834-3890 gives 2.43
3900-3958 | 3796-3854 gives 1.29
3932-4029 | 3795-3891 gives 1.70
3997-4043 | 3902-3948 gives 1.92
